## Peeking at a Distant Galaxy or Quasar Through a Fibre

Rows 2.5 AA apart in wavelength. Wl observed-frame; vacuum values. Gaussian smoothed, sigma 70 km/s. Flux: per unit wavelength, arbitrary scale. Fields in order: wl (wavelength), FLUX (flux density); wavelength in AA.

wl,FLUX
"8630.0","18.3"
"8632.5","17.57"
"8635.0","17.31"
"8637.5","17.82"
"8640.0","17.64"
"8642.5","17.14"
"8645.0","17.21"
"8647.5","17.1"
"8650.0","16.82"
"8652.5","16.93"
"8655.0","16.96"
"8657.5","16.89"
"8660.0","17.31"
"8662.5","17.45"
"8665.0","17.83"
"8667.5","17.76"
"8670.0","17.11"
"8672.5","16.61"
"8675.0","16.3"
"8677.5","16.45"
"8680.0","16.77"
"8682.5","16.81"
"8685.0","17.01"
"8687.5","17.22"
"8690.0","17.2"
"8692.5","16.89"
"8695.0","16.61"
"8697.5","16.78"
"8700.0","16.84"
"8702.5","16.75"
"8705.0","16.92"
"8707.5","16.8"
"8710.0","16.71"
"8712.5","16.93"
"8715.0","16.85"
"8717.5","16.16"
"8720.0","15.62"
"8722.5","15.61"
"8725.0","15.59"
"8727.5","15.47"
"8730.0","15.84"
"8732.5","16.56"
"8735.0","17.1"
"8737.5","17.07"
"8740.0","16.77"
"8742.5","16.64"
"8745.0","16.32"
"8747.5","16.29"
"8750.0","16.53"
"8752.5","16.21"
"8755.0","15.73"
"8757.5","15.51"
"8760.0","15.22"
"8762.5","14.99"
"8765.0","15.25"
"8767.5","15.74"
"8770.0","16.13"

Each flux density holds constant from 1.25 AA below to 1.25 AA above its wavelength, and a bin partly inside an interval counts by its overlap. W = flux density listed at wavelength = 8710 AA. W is 16.71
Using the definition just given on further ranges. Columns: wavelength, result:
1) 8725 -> 15.59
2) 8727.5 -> 15.47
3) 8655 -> 16.96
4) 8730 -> 15.84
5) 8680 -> 16.77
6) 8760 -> 15.22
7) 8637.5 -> 17.82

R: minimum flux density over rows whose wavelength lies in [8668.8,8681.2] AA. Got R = 16.3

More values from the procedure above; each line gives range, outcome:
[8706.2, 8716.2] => 16.71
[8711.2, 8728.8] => 15.47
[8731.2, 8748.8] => 16.29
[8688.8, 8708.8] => 16.61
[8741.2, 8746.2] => 16.32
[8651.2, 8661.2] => 16.89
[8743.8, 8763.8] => 14.99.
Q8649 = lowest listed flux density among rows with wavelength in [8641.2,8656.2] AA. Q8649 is 16.82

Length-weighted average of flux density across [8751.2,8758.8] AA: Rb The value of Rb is 15.8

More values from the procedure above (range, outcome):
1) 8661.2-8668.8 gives 17.7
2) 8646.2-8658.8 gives 16.9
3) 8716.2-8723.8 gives 15.8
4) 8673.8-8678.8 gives 16.4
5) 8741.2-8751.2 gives 16.4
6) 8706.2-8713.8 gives 16.8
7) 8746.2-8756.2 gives 16.2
